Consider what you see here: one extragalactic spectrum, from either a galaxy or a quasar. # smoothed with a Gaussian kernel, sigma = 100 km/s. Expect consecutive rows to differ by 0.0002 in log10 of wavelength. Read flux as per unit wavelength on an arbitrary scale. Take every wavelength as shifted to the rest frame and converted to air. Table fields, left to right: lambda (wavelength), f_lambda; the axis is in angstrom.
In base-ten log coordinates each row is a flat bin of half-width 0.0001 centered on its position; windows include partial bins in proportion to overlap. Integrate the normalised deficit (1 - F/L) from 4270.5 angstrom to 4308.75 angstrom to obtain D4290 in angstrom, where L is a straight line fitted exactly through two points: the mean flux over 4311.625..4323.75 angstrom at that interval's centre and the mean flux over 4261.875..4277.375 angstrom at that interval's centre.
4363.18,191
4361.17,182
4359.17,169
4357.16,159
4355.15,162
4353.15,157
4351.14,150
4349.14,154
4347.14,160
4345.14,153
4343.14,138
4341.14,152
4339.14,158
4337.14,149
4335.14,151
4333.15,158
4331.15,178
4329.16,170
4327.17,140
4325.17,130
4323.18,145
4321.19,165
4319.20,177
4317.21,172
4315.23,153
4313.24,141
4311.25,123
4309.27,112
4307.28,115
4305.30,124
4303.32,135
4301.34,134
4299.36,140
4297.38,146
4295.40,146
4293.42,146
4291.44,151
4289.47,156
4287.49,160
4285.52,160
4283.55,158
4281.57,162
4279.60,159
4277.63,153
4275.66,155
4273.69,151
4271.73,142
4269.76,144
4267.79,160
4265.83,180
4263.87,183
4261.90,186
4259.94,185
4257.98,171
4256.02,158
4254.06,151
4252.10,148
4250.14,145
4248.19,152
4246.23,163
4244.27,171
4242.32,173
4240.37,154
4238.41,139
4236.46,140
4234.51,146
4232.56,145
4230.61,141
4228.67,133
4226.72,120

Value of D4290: 3.1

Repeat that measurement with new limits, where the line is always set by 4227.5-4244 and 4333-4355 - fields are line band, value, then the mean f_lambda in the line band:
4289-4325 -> 1.9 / 143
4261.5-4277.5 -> -1.3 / 161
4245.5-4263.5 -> -1.8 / 163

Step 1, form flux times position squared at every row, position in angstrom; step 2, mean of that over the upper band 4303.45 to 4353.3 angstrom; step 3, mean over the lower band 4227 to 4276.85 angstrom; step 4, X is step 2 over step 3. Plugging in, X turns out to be 0.99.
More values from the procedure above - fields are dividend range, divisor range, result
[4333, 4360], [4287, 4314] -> 1.15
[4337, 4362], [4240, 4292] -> 1.02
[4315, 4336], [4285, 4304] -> 1.09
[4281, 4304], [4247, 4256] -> 1.01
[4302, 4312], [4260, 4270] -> 0.72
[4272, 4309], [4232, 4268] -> 0.93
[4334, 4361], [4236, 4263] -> 1.02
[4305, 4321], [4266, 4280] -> 0.94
